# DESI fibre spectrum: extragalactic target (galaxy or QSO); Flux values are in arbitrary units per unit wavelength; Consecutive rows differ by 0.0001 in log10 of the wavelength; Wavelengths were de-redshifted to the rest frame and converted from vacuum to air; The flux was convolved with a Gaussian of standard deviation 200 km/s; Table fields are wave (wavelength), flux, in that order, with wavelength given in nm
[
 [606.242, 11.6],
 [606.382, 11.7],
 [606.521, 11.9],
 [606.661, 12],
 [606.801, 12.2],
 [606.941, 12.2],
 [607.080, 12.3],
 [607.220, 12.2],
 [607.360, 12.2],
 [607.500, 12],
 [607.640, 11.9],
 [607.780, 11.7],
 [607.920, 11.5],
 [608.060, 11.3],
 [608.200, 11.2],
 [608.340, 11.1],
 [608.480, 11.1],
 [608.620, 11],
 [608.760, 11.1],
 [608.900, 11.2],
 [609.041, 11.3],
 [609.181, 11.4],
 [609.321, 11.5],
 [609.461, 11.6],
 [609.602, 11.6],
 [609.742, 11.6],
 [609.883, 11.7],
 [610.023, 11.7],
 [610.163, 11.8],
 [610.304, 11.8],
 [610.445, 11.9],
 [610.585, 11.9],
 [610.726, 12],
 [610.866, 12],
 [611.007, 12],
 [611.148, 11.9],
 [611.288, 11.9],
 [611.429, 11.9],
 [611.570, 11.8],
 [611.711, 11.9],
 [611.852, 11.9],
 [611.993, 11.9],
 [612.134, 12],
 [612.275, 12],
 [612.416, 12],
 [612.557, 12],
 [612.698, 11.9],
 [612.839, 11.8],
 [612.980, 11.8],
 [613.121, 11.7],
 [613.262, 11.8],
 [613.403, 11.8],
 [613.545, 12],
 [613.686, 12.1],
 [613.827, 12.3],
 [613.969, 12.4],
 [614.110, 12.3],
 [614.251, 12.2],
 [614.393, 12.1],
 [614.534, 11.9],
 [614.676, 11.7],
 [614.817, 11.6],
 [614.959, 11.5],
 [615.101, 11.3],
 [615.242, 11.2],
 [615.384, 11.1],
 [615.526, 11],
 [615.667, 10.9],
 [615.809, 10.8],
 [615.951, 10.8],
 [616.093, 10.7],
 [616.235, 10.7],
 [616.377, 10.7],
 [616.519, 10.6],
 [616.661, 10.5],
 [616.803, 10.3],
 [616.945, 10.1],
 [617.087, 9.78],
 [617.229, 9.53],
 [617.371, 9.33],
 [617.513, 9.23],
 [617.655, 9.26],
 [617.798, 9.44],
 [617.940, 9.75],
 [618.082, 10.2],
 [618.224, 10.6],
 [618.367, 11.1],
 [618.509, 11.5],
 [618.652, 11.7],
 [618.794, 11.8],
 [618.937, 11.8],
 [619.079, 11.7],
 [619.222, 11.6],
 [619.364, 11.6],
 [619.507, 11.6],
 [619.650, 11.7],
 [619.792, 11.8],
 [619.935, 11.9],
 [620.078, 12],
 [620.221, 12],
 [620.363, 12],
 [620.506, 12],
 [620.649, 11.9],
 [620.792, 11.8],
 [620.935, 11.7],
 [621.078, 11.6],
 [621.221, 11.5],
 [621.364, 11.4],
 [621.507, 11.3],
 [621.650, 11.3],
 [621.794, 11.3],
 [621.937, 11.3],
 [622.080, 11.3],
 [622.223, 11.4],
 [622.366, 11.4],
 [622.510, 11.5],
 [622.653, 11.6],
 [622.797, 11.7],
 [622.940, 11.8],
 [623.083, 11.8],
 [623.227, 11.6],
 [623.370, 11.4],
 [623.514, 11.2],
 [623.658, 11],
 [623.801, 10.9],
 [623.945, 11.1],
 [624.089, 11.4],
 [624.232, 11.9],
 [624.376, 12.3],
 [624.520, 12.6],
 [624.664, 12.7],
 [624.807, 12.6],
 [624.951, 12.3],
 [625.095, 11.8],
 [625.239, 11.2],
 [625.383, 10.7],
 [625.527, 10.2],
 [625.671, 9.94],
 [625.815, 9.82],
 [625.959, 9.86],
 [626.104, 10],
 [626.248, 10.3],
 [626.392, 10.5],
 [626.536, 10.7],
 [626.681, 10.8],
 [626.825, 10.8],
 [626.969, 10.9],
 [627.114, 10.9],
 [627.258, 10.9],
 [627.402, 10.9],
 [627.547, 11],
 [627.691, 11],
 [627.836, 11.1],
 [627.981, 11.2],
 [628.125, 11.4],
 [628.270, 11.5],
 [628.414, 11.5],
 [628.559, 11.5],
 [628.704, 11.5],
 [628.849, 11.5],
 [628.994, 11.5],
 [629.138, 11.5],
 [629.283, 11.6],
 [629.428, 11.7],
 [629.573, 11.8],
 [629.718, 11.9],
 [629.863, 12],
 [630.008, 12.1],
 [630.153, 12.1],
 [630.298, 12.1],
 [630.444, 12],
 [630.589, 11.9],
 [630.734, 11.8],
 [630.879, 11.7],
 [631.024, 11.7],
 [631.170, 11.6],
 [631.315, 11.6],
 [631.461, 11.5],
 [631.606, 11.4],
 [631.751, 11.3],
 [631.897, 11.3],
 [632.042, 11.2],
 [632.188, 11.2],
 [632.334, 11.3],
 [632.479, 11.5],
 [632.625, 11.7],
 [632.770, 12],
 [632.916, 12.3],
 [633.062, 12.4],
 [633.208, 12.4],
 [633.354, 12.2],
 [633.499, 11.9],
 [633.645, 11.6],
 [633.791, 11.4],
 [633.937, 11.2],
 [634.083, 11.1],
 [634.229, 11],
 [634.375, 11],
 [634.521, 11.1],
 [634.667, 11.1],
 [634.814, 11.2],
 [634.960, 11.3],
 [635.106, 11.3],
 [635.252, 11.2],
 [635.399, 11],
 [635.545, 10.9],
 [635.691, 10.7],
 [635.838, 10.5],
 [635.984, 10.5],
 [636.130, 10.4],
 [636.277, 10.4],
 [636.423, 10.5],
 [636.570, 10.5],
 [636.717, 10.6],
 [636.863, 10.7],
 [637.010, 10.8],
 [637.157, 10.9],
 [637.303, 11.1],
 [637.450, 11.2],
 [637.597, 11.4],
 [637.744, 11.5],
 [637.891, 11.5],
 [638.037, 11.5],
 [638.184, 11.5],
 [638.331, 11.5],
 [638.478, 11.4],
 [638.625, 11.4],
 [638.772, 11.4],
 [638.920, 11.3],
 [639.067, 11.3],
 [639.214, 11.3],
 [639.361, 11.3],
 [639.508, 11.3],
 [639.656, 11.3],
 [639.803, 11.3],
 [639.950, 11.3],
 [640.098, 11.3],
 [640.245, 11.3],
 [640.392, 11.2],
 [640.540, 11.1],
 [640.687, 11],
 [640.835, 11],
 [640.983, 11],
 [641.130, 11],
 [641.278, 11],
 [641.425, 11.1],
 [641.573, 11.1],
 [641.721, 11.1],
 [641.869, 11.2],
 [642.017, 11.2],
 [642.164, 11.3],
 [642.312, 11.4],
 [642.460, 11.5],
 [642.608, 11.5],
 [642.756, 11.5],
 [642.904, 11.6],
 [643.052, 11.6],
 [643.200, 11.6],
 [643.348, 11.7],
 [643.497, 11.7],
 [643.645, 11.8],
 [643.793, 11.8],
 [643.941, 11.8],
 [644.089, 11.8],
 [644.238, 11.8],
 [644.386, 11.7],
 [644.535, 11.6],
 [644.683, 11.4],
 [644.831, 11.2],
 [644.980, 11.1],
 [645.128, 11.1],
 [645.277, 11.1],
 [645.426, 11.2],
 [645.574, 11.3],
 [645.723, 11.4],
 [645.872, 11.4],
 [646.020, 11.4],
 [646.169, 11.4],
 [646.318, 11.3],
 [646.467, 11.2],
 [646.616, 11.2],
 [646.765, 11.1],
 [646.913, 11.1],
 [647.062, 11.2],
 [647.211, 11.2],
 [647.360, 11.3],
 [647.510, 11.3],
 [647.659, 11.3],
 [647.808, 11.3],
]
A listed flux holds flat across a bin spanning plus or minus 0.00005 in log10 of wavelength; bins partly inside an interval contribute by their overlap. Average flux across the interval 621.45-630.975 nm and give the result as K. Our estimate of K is 11.4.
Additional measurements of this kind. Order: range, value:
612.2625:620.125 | 11.2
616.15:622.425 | 11.1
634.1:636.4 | 10.9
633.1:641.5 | 11.2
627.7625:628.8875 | 11.4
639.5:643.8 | 11.3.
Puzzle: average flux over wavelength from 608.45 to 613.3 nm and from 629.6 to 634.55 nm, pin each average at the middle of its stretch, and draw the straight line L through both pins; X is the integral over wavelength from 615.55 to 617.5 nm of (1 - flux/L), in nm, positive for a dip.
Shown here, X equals 0.23 nm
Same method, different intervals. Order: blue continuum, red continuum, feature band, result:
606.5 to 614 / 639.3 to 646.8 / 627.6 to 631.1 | -0.04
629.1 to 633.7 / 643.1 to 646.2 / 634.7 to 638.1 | 0.21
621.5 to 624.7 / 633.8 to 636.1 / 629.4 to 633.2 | -0.19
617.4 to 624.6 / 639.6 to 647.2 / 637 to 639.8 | 0.01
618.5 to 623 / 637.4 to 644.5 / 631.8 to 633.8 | -0.05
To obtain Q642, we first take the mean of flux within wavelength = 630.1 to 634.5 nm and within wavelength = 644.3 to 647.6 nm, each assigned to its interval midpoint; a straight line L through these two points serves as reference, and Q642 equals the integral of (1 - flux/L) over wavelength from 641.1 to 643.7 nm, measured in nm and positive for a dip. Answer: -0.003 nm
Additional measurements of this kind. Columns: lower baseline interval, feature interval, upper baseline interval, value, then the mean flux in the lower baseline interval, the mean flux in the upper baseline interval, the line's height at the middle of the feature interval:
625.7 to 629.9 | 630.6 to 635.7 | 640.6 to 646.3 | -0.14 nm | 11.1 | 11.4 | 11.2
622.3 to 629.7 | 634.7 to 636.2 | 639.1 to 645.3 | 0.05 nm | 11.3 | 11.4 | 11.3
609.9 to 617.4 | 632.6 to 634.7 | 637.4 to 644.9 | -0.04 nm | 11.5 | 11.4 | 11.4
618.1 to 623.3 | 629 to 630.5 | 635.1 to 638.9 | -0.08 nm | 11.6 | 11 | 11.3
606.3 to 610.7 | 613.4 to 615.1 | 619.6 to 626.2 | -0.06 nm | 11.7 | 11.5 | 11.6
